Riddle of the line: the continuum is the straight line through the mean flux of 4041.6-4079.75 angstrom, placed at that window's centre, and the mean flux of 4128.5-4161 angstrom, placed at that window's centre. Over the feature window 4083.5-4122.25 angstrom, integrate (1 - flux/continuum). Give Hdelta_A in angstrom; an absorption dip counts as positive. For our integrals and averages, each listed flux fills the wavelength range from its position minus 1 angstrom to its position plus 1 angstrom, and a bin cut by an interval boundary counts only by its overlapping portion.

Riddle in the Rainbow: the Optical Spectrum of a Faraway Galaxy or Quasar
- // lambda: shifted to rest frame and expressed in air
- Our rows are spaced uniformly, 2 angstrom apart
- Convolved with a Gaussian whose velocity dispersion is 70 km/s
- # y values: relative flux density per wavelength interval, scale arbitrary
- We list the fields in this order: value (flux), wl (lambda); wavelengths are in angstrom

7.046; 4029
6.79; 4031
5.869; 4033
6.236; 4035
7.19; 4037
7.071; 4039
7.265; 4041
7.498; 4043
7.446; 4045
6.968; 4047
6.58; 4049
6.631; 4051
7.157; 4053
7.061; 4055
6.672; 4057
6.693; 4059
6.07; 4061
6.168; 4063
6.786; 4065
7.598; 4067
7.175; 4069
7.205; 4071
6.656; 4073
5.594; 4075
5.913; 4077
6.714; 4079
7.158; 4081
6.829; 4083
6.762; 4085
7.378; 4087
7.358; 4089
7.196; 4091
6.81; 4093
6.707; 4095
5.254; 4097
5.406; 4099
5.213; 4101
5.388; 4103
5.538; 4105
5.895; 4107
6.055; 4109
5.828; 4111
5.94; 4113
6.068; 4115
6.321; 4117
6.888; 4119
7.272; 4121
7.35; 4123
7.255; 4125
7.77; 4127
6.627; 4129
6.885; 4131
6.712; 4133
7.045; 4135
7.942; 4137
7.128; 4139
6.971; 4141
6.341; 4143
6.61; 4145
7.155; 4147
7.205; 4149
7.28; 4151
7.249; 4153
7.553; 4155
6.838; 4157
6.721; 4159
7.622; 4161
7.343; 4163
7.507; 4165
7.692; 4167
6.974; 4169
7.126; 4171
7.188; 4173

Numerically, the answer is 3.4 angstrom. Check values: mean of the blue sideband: 6.77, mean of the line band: 6.29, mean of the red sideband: 7.04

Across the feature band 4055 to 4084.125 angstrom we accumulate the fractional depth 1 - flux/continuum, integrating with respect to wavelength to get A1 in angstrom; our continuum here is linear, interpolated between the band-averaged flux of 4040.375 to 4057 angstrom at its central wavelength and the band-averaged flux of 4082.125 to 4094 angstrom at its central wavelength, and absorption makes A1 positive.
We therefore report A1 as 1.6 angstrom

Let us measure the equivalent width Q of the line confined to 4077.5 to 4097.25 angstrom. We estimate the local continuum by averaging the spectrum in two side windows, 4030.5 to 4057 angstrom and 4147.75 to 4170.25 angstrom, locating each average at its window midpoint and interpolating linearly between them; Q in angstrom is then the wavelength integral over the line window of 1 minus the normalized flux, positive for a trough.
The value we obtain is 0.5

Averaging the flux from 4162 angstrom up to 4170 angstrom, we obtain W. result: 7.38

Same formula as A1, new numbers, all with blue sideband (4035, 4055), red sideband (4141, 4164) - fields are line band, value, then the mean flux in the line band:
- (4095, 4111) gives 3.25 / 5.63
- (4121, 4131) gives -0.21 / 7.22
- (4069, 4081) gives 0.87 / 6.54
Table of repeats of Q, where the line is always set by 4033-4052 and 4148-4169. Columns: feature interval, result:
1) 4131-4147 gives 0.6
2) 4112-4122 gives 0.9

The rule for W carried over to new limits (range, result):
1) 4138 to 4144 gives 6.81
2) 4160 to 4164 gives 7.48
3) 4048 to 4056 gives 6.86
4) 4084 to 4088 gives 7.07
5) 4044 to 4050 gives 7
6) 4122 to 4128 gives 7.46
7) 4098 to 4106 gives 5.39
